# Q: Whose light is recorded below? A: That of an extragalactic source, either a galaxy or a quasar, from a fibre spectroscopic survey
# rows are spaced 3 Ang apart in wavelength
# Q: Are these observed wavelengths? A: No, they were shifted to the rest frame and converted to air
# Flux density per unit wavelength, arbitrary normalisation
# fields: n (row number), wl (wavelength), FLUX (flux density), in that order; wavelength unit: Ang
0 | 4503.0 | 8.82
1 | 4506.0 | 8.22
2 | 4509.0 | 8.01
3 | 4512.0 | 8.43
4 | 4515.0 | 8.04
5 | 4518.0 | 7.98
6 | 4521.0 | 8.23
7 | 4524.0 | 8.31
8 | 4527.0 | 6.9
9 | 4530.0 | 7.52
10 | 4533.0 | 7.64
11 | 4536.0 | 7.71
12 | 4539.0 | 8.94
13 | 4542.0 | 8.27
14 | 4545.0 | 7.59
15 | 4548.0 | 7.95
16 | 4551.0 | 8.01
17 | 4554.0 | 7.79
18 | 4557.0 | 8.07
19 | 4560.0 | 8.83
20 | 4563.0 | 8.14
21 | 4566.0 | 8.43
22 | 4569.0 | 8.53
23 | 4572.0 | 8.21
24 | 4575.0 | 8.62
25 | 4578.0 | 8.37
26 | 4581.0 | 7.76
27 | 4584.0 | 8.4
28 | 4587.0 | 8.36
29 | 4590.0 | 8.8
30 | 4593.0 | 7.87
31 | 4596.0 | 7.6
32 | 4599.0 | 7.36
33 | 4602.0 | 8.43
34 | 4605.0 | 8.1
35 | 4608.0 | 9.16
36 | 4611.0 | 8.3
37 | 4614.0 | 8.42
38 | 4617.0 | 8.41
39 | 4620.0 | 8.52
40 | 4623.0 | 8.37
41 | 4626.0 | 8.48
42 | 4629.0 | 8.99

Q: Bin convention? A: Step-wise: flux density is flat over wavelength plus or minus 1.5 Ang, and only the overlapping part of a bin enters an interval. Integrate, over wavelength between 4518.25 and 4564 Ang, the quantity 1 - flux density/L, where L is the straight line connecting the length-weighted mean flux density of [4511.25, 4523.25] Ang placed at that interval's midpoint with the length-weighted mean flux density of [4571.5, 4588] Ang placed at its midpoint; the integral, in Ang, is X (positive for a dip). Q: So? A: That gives 1.2 Ang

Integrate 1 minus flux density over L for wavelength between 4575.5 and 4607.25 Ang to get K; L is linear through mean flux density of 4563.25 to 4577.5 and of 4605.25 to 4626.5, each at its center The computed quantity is 1.2 Ang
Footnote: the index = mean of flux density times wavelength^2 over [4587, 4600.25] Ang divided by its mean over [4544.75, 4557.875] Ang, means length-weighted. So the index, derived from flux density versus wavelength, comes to 1.0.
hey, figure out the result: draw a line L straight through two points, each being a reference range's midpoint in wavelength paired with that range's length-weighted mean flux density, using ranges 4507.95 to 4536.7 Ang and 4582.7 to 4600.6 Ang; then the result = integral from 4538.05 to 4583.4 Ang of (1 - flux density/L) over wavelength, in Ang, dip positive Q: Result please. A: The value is -1.4 Ang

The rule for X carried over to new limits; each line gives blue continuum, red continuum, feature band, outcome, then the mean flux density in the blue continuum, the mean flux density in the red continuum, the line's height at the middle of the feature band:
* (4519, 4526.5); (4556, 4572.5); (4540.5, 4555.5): 0.6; 8.07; 8.39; 8.26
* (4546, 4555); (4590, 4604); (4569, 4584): -0.7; 7.91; 7.93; 7.92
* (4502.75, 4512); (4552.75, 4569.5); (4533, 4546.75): 0.4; 8.3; 8.29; 8.3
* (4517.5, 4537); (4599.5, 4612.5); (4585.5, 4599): 0.4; 7.75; 8.41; 8.29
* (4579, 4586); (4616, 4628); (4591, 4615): 0.4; 8.12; 8.47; 8.3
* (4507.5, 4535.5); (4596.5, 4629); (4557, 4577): -0.7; 7.89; 8.36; 8.12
